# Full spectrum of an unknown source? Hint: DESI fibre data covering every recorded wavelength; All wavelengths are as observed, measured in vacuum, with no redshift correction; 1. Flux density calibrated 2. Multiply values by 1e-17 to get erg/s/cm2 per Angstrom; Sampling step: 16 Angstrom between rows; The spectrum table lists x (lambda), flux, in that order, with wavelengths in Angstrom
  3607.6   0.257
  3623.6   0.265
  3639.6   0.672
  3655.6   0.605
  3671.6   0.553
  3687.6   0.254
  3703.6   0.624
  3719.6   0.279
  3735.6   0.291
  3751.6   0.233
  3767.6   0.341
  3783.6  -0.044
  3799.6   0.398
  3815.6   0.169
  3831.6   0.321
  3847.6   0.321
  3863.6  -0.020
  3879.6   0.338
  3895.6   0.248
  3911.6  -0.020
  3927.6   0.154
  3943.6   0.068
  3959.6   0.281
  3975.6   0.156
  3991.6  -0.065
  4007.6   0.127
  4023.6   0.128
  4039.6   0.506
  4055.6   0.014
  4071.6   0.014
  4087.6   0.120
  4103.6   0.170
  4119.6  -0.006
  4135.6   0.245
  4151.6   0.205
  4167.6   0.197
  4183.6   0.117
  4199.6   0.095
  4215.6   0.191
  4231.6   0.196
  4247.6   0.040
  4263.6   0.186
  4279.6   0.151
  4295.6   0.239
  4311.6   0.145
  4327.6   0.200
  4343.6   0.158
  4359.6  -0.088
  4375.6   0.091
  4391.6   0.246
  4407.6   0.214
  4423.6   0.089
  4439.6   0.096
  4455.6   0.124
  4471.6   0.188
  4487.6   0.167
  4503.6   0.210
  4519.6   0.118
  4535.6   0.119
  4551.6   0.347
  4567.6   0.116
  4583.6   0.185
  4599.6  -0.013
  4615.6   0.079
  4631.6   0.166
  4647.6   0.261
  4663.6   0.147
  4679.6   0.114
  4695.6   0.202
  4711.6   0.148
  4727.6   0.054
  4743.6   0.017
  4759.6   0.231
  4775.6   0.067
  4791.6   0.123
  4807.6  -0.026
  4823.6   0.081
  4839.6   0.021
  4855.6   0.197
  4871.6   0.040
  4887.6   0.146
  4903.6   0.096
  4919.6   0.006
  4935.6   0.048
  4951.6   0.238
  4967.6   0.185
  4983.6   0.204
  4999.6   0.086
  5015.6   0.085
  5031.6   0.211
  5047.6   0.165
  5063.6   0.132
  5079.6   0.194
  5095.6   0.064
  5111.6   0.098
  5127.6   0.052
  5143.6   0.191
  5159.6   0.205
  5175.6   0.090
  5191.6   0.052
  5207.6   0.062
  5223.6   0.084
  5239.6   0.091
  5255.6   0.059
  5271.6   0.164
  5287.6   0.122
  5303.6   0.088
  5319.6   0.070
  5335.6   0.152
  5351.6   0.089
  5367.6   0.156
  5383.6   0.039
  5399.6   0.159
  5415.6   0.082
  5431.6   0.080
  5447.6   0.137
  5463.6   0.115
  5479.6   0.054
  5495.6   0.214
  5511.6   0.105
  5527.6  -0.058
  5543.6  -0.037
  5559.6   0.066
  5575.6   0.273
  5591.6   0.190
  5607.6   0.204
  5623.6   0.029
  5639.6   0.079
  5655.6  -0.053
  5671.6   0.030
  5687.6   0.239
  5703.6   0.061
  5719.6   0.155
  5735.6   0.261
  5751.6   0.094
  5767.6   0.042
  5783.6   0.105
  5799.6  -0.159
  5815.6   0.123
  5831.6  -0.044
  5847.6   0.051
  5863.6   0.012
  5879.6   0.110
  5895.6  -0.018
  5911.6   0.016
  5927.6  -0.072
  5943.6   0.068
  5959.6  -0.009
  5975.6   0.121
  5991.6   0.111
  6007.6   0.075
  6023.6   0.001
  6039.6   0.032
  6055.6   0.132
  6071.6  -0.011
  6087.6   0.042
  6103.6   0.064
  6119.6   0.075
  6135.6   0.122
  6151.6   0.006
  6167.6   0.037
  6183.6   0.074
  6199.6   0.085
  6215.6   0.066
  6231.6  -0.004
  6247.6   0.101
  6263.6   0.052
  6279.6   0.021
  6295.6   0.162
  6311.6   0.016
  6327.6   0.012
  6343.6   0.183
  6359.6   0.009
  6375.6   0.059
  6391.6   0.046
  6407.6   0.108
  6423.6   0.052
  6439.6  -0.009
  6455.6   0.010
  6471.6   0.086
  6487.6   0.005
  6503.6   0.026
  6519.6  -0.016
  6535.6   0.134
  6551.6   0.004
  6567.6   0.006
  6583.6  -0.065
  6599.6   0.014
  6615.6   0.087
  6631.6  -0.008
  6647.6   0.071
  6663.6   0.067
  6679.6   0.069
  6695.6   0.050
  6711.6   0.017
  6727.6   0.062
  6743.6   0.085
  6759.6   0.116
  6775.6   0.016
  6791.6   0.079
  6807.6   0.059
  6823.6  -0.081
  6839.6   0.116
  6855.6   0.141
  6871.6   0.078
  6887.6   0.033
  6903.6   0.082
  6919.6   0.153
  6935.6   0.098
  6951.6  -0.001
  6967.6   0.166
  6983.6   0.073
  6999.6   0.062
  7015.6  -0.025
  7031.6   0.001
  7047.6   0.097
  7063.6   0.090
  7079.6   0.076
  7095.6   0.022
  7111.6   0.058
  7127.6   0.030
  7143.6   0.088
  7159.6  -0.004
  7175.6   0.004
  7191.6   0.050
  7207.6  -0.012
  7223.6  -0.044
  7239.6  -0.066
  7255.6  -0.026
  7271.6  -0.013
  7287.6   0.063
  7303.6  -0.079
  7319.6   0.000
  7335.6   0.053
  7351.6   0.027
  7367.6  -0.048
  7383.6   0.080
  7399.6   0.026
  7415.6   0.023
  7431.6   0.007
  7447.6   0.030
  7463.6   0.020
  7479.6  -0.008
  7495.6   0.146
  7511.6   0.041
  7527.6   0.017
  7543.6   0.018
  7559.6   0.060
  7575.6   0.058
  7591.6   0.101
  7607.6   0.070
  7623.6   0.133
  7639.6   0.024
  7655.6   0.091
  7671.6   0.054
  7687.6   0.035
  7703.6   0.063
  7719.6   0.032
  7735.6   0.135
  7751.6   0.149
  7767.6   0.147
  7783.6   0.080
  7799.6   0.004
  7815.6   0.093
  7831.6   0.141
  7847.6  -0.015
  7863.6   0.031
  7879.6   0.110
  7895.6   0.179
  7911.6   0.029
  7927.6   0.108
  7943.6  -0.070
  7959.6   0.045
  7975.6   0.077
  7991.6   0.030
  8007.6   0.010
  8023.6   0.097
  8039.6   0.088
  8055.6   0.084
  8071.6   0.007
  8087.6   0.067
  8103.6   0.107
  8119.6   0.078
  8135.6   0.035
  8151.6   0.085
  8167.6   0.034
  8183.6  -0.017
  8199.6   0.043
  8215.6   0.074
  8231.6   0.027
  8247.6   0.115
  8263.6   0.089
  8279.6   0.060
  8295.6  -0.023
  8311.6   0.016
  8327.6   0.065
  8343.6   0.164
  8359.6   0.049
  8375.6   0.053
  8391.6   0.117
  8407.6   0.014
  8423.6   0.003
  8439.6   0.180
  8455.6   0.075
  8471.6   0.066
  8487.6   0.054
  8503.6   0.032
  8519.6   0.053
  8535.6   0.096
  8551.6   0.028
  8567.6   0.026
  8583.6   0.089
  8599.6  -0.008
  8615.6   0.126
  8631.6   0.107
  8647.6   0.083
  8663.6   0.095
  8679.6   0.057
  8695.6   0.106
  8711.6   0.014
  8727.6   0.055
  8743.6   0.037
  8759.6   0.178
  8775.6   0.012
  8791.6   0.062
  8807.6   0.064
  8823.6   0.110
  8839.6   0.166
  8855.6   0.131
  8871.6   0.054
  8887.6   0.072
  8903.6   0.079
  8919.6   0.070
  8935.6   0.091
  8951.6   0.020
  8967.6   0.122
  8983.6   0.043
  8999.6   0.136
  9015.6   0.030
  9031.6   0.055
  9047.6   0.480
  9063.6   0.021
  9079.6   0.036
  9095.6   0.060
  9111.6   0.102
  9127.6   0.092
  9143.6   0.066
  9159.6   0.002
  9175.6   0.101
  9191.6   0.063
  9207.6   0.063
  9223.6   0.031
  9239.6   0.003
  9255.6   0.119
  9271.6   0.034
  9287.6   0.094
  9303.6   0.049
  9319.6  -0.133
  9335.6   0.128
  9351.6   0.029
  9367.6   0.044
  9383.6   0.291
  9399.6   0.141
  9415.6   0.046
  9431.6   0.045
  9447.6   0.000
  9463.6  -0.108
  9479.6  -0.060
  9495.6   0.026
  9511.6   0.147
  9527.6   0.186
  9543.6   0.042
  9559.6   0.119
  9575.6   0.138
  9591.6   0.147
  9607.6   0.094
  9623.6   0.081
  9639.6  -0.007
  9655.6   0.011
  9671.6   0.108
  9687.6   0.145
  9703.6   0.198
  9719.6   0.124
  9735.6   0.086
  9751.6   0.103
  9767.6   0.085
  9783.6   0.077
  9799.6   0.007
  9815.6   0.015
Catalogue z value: 1.43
